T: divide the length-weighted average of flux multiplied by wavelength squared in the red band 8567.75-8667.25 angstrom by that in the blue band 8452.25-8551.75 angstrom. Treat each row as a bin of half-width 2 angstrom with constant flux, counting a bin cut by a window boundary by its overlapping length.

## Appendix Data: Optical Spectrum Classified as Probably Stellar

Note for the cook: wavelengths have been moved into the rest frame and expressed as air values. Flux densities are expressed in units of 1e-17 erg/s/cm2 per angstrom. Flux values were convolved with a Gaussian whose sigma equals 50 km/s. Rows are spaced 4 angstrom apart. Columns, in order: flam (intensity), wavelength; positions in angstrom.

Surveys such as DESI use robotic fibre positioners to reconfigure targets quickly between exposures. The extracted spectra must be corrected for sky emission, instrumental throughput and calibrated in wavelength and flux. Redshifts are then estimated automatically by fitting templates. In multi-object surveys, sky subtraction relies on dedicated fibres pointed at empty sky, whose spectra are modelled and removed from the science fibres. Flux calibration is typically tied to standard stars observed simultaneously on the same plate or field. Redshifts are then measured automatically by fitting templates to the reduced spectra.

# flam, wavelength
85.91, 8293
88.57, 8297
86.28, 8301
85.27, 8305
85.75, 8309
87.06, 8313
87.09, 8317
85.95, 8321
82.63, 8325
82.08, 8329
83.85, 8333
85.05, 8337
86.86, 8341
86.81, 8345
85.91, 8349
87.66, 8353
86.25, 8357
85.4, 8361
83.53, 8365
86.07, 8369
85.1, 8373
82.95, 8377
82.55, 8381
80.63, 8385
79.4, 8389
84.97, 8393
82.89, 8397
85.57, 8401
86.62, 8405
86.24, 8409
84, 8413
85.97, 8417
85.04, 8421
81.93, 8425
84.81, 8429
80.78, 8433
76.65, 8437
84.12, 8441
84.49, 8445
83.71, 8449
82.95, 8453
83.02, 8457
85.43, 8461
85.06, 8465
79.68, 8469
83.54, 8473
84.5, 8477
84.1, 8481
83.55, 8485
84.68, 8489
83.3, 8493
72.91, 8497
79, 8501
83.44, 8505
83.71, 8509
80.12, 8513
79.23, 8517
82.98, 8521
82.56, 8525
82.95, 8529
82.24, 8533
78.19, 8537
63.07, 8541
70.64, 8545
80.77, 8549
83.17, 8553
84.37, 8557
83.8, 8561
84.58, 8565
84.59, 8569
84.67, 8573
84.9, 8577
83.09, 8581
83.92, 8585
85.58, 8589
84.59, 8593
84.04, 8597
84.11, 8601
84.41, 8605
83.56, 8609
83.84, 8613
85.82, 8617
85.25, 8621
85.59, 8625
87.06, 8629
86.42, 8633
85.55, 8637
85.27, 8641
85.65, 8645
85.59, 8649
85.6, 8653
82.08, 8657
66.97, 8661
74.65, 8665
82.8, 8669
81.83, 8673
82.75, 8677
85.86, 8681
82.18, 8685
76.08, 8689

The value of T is 1.06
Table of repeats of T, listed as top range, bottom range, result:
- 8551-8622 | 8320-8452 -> 1.05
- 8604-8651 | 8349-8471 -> 1.07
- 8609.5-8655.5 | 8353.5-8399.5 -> 1.08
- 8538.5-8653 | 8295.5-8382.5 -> 1.04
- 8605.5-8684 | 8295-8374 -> 1.05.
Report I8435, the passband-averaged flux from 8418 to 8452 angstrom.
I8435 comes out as 82.8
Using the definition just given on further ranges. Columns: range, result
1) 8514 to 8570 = 80.1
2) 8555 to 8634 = 84.7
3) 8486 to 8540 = 80.9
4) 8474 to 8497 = 83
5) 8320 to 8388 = 84.6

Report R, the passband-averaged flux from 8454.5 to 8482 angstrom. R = 83.6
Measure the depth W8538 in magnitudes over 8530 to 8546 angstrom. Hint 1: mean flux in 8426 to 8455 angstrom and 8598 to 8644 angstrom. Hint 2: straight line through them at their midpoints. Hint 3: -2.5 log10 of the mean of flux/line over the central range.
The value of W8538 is 0.13 mag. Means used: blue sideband 82.5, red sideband 85.2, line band 74.3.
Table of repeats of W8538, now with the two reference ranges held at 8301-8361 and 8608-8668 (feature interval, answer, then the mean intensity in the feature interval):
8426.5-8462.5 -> 0.02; 82.8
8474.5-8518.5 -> 0.03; 81.7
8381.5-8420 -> 0.01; 84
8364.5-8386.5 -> 0.02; 83.5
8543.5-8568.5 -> 0.03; 81.6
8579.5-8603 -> -0.01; 84.2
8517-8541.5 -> 0.06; 79.7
